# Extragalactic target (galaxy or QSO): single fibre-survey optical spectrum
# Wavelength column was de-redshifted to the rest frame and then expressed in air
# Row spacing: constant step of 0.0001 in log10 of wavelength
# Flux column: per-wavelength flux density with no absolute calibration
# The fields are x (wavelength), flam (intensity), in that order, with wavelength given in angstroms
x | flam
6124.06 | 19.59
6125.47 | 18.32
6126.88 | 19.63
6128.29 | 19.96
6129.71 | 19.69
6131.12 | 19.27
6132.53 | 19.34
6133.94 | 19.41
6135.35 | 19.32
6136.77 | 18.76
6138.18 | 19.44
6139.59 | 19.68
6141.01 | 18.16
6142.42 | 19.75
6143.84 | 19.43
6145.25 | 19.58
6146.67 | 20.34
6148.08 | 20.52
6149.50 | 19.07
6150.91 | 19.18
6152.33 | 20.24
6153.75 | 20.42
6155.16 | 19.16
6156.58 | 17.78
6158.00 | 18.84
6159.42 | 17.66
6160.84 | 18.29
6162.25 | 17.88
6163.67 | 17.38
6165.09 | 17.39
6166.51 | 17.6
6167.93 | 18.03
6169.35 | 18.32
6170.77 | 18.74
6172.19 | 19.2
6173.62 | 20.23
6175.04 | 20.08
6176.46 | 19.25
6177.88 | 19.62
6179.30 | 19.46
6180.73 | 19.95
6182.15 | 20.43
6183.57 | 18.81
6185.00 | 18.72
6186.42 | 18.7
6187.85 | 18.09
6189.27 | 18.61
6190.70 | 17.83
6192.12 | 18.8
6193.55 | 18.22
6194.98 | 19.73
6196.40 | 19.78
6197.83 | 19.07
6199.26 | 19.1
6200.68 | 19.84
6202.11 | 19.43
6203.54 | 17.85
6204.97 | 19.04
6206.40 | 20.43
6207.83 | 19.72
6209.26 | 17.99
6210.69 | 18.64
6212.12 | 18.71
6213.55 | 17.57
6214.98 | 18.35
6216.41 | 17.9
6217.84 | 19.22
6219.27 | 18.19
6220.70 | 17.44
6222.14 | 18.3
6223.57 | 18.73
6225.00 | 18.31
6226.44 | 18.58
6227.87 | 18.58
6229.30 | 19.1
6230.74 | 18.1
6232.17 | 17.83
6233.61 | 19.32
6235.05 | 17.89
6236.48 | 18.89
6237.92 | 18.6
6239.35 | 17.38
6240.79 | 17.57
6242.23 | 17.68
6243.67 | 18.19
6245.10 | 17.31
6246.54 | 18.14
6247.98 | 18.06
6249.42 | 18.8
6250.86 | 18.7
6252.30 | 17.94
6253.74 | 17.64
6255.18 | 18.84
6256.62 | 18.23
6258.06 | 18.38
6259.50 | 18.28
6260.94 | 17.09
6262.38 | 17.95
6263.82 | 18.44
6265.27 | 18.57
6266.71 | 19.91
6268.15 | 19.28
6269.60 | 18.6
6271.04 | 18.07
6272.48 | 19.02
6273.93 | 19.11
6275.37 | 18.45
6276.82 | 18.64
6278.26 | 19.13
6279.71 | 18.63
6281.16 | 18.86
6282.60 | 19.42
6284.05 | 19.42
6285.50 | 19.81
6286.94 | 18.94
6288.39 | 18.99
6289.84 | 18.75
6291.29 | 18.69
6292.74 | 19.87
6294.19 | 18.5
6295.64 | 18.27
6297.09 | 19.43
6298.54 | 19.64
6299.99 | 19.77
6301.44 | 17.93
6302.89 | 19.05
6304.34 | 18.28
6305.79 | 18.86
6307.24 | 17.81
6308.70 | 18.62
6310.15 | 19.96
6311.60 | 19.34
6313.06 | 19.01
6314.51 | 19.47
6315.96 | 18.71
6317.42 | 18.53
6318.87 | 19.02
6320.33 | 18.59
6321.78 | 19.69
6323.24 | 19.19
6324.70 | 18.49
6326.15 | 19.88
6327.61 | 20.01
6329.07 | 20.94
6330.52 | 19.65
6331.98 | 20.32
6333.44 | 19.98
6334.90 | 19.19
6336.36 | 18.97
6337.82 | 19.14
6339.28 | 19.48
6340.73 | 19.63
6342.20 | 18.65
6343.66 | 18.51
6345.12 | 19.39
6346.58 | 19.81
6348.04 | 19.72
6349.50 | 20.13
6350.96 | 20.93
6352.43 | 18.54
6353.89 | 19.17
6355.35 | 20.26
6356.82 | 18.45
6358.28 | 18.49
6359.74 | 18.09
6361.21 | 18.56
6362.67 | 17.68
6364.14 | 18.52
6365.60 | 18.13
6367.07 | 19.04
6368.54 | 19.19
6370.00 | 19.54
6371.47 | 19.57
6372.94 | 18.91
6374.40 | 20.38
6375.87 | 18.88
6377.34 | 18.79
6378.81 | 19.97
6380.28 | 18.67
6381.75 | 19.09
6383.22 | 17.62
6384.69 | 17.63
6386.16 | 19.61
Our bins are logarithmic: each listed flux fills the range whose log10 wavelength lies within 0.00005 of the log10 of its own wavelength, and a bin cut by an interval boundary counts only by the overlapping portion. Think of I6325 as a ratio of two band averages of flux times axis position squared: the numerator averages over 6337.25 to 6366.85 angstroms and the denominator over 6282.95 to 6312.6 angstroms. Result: 1.0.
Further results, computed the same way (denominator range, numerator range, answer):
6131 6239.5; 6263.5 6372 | 1.06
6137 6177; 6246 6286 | 1.02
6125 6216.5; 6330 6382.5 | 1.07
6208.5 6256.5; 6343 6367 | 1.08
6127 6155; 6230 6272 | 0.97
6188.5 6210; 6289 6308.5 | 1.02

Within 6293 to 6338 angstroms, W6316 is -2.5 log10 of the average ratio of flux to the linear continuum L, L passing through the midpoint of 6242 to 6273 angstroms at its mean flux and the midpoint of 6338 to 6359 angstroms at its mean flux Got -0.01 mag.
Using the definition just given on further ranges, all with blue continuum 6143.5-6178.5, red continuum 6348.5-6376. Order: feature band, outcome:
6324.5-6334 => -0.05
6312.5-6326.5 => 0.00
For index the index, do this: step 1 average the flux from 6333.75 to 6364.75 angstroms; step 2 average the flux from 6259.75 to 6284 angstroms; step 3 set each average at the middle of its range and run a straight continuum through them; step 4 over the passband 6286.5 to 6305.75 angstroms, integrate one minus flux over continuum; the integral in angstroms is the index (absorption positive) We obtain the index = -0.1 angstroms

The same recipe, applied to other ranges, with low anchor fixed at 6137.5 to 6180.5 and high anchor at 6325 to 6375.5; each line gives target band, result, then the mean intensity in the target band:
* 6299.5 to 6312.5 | 0.3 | 18.8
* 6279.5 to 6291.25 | 0.1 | 19.1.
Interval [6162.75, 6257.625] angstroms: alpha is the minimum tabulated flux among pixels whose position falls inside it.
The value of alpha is 17.31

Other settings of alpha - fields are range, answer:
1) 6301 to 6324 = 17.81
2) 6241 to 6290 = 17.09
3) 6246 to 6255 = 17.64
